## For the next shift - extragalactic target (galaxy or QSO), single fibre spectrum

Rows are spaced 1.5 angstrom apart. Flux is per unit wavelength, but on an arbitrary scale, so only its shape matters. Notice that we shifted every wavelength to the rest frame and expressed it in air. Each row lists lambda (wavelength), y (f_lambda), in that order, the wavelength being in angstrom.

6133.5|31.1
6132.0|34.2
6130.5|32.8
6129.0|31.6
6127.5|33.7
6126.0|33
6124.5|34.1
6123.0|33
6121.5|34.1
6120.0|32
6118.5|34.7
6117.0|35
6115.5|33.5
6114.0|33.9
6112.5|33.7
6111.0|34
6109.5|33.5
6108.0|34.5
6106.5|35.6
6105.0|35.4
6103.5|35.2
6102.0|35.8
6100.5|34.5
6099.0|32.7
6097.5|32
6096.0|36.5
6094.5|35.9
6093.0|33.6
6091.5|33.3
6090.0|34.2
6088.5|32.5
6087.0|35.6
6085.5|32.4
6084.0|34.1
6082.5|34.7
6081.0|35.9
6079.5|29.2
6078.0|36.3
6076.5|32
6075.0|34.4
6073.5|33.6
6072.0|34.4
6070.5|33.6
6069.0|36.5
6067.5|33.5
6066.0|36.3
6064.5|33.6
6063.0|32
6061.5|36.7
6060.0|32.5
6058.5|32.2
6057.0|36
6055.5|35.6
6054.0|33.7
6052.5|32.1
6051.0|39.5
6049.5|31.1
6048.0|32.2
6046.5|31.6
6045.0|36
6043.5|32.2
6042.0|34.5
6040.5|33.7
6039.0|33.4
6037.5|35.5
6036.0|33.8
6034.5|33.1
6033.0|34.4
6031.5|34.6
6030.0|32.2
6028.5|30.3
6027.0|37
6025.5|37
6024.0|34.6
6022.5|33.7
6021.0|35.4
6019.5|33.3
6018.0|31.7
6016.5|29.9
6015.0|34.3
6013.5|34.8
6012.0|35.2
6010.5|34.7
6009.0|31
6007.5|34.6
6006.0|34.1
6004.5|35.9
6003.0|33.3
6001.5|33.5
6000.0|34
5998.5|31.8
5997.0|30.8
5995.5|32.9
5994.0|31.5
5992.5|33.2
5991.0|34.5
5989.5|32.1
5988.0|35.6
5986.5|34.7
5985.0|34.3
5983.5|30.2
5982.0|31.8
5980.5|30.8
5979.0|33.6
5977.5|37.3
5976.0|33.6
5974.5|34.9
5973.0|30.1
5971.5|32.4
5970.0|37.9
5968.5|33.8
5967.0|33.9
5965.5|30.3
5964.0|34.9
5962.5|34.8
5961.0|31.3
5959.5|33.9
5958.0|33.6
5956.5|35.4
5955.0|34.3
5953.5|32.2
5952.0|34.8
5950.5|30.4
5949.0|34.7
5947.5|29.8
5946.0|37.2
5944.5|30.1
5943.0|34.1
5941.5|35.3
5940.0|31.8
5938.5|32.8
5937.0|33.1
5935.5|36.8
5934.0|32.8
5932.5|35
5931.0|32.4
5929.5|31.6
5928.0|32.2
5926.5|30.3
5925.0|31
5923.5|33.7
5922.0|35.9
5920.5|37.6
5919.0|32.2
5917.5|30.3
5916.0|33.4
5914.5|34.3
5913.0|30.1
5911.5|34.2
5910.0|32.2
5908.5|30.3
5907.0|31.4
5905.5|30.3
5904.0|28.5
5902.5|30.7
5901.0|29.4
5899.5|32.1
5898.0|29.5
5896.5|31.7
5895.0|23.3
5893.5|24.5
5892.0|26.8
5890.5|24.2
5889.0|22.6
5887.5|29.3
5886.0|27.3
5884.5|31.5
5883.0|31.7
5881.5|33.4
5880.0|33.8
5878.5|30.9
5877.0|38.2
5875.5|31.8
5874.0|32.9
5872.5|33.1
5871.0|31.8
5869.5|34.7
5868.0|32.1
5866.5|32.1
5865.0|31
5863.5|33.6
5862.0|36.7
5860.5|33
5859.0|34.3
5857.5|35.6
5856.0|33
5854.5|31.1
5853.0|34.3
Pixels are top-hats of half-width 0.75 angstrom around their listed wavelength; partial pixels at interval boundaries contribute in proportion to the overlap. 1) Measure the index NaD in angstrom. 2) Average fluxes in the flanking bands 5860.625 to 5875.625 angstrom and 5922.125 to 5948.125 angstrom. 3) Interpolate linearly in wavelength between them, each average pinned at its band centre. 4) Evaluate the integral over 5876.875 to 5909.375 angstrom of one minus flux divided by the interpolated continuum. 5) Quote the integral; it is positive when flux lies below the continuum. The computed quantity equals 3.5 angstrom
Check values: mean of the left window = 33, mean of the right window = 33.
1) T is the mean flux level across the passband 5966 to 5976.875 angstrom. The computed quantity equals 33.8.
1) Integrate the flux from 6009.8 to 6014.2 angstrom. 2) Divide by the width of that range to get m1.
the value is 34.9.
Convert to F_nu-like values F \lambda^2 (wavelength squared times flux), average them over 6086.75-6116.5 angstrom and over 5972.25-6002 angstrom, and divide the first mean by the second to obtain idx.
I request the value 1.1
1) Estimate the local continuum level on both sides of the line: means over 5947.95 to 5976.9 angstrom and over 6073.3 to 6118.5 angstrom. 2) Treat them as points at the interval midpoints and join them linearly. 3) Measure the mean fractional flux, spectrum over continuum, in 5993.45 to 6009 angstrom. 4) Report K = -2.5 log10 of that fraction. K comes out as 0.02 mag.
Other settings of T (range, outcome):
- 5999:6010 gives 33.7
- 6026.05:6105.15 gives 34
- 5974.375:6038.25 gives 33.6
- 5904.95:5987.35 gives 33.1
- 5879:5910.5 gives 29.3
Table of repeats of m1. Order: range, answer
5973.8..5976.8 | 34.3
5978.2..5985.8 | 32.2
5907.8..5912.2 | 32.2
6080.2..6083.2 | 35.2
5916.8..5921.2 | 33.4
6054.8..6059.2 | 34.6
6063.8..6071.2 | 34.7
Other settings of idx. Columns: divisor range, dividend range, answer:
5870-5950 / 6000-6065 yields 1.12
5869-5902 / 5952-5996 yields 1.14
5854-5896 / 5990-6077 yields 1.14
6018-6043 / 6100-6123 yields 1.03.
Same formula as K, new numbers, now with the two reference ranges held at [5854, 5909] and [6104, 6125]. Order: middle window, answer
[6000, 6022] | -0.03 mag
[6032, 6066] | -0.02 mag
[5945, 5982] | -0.05 mag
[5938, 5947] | -0.05 mag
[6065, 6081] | -0.02 mag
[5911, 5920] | -0.03 mag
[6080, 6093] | -0.01 mag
